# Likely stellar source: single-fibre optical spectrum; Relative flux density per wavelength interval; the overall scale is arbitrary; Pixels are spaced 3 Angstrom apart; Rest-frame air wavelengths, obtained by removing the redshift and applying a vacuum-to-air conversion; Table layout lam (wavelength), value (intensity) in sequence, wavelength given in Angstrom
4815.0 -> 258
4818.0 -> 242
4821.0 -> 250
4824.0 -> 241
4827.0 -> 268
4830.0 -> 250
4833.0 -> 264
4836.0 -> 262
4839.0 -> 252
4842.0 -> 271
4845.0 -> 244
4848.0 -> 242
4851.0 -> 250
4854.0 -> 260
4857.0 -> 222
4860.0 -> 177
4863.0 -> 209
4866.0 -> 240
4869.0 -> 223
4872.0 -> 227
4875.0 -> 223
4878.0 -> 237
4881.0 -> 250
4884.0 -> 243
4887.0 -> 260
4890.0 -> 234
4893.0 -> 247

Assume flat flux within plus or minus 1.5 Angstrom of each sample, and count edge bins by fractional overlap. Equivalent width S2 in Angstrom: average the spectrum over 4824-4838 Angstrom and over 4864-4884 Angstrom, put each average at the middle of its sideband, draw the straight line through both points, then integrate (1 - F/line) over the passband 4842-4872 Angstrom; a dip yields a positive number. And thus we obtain 1.5 Angstrom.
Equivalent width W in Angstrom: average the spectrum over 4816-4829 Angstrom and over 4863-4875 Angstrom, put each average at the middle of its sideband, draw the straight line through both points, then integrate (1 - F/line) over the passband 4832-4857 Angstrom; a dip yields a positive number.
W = -1.49 Angstrom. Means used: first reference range 251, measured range 253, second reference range 226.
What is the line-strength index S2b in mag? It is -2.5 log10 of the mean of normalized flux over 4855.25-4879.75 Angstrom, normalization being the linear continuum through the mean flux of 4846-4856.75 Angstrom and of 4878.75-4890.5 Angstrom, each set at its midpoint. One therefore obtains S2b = 0.12 mag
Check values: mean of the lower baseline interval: 247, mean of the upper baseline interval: 247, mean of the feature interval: 220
